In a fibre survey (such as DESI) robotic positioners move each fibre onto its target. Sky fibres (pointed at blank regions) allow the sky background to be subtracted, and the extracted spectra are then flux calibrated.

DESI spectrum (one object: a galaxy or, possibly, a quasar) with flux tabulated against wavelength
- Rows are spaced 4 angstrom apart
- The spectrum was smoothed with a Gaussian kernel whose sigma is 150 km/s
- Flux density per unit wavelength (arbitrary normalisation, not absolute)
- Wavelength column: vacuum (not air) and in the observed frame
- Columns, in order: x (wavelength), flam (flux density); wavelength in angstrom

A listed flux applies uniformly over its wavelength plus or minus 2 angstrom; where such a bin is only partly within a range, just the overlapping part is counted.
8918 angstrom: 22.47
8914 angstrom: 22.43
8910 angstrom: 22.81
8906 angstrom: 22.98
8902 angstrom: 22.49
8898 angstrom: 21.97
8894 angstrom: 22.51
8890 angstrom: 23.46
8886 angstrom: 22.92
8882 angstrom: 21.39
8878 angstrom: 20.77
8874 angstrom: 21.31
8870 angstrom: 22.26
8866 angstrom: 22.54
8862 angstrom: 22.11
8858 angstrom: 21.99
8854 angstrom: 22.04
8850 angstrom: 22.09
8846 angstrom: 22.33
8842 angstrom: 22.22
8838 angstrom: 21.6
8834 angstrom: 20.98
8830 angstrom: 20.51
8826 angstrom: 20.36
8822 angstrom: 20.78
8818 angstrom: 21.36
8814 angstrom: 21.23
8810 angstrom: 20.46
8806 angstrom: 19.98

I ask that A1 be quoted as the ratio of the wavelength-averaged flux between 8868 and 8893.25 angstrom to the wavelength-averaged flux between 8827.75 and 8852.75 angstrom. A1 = 1.02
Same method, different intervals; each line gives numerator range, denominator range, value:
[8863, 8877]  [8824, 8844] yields 1.04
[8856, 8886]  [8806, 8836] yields 1.05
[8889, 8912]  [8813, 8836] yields 1.09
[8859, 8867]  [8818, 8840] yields 1.07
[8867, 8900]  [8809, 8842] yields 1.05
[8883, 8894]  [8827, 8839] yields 1.09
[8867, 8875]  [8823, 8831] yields 1.07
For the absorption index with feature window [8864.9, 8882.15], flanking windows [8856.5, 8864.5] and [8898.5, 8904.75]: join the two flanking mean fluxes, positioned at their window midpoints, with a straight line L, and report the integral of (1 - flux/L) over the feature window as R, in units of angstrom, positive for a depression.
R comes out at 0.4 angstrom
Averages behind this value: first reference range 22.1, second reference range 22.4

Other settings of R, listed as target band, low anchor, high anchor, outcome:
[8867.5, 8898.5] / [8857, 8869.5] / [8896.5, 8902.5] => 0.2 angstrom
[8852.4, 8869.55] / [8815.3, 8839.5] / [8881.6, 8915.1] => -0.4 angstrom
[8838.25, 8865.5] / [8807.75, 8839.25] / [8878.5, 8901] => -0.8 angstrom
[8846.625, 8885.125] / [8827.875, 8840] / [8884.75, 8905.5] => 0.0 angstrom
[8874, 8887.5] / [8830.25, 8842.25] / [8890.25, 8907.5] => 0.4 angstrom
